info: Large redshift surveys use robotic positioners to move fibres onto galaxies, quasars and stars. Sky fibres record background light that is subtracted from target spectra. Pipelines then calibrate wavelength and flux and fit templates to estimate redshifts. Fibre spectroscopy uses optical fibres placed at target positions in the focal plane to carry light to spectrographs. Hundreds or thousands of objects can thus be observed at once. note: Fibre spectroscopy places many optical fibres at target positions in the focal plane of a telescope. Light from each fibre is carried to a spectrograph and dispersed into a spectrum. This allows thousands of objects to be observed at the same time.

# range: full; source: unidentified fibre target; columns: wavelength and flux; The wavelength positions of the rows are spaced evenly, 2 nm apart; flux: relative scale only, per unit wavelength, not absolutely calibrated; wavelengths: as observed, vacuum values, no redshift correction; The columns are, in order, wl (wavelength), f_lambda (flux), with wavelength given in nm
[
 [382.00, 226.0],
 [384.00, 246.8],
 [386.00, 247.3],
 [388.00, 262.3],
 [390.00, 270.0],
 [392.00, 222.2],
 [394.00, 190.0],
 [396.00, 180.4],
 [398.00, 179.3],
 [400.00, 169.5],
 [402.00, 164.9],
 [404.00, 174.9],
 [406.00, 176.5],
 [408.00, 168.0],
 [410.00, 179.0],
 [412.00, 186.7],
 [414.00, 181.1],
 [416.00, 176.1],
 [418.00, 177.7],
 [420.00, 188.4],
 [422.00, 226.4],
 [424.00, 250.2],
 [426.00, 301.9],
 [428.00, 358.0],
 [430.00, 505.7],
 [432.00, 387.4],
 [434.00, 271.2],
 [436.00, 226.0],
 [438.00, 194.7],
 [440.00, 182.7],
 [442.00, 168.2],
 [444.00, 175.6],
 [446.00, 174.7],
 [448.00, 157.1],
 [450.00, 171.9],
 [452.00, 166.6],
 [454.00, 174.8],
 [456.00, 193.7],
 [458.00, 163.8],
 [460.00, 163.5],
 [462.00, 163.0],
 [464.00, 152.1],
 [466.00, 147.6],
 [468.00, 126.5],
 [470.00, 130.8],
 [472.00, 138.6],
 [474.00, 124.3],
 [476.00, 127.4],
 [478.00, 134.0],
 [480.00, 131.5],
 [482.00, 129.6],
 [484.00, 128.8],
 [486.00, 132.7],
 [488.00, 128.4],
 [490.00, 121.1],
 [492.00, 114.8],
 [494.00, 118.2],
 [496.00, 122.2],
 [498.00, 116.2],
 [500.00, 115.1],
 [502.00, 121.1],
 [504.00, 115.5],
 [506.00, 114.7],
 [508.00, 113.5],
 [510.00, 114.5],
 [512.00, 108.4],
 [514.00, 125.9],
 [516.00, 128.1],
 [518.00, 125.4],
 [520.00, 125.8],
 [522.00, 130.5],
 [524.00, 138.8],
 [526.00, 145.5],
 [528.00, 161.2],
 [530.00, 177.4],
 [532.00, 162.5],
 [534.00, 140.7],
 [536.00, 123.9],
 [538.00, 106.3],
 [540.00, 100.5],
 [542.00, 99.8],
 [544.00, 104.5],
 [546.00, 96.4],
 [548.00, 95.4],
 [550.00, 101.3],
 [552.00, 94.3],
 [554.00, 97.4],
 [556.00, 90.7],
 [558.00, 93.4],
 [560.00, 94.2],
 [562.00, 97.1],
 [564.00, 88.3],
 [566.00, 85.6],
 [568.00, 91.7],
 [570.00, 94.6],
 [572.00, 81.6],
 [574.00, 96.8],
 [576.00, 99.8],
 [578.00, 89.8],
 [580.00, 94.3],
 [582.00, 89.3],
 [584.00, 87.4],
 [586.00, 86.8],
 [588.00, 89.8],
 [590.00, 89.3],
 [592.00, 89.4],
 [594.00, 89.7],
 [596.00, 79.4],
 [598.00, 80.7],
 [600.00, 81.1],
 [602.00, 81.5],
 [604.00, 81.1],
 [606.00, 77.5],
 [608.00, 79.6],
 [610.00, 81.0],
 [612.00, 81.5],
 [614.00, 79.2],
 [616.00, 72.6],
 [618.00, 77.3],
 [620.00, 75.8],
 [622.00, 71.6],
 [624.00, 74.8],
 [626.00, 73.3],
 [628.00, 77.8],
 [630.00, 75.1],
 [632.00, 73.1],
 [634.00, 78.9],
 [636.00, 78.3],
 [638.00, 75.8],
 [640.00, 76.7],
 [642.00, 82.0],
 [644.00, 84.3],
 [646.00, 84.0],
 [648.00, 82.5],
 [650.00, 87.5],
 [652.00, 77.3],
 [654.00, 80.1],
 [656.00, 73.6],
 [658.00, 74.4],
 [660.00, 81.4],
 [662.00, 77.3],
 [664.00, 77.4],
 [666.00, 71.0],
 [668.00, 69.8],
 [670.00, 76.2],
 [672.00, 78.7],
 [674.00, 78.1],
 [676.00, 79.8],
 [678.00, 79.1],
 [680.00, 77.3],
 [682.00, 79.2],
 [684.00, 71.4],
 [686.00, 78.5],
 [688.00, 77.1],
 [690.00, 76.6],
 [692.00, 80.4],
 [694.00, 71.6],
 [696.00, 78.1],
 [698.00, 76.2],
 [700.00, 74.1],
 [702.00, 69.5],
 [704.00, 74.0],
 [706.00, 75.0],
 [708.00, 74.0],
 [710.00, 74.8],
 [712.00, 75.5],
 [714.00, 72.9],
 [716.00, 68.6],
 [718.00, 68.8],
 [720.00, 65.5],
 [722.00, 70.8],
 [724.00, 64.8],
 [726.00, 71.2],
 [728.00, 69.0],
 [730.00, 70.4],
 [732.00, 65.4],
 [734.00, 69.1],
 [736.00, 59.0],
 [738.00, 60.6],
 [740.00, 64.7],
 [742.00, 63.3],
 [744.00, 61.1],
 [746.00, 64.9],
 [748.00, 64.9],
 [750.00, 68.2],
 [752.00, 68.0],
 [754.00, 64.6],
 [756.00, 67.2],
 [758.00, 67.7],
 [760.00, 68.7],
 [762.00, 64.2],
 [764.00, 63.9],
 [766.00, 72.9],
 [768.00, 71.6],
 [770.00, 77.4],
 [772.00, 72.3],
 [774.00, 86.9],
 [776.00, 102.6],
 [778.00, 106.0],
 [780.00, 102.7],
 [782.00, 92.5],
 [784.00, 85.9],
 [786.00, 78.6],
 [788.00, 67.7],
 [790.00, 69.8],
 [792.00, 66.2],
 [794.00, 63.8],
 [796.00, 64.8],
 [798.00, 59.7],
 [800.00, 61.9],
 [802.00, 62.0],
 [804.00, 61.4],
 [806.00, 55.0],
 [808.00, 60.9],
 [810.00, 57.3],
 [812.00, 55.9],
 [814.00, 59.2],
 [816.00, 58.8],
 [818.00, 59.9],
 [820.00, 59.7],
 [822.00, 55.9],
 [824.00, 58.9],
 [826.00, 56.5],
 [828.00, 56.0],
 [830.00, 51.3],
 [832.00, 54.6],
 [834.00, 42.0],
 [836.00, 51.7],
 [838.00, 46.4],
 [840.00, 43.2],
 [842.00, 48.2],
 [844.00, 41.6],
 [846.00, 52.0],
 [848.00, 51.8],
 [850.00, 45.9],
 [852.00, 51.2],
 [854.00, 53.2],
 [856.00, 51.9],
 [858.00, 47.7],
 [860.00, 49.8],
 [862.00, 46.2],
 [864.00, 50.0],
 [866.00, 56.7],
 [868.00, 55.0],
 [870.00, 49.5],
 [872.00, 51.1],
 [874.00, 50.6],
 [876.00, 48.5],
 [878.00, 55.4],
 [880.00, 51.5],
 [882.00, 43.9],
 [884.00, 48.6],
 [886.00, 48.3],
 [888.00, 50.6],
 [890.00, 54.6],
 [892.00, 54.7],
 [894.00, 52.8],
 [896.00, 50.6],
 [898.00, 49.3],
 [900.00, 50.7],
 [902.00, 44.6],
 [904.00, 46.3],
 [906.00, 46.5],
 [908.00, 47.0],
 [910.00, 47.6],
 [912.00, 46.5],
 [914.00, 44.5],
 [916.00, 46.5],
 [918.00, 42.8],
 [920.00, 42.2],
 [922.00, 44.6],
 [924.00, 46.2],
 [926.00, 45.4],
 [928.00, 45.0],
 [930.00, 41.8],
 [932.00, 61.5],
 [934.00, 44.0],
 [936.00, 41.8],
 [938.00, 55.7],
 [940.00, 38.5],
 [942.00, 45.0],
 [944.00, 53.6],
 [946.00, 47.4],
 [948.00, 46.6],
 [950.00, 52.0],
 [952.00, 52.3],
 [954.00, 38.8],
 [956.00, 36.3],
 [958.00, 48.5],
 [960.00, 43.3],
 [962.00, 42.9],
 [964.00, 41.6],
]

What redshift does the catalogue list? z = 1.780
